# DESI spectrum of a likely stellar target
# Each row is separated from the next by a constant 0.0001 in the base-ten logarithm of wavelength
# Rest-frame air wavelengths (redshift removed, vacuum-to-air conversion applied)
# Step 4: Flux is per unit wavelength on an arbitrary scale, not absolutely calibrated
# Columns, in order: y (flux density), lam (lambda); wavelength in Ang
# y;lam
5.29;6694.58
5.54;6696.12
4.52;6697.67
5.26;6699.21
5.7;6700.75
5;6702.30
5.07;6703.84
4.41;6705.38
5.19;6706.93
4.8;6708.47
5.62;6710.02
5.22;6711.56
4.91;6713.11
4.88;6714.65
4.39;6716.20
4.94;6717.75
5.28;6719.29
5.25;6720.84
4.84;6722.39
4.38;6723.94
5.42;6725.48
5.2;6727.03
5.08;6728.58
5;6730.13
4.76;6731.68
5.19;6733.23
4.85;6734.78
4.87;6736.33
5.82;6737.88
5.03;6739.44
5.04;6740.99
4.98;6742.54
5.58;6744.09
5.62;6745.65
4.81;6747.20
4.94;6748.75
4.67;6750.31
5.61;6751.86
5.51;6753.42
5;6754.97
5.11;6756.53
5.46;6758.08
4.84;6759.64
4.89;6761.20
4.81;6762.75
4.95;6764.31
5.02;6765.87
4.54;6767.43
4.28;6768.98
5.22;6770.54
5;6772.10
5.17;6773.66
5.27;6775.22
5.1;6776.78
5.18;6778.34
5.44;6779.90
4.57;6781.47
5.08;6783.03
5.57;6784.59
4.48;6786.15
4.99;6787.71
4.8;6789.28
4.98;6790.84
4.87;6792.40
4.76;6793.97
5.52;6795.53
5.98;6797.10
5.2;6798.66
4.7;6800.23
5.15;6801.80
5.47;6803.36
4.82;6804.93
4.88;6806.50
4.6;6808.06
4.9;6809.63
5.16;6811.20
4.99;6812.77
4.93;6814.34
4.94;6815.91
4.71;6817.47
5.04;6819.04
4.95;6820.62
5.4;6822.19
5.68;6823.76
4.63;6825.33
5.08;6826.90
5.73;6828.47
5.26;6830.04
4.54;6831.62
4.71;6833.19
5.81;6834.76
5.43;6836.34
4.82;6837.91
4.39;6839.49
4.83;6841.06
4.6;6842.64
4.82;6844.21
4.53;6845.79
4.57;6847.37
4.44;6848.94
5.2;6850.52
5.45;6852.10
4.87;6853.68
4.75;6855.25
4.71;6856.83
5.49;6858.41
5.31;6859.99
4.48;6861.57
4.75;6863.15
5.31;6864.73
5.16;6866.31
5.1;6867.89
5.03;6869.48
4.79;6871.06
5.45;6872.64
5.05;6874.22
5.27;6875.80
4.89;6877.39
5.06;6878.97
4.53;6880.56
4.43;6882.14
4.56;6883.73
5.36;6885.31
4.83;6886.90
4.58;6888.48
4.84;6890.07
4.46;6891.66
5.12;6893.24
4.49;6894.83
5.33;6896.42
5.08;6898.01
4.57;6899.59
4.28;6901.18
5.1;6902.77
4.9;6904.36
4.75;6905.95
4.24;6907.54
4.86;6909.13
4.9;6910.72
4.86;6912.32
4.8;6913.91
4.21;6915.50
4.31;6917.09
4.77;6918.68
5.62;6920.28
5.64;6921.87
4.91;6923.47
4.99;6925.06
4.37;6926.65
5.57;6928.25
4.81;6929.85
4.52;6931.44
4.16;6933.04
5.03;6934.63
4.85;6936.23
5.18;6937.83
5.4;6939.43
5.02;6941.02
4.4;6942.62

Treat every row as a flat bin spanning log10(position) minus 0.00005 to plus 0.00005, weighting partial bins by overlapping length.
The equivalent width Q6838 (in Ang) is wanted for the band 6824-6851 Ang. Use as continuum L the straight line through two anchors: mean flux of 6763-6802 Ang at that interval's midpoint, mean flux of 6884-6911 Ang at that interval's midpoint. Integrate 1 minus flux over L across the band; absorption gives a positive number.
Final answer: 0.0 Ang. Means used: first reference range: 5.03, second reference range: 4.8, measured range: 4.92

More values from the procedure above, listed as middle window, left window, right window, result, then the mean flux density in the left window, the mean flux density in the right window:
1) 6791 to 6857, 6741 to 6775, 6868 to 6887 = -0.1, 5.05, 4.95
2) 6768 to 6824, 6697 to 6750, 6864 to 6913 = -0.8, 5.05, 4.88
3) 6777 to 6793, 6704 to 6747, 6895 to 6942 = 0.0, 5.05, 4.86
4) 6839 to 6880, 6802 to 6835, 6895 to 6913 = -0.1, 5.05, 4.79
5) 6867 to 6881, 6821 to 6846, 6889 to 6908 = -0.5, 5.03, 4.77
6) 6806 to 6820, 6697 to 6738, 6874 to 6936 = 0.0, 5.02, 4.82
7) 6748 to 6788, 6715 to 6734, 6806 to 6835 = -0.2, 4.98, 5.04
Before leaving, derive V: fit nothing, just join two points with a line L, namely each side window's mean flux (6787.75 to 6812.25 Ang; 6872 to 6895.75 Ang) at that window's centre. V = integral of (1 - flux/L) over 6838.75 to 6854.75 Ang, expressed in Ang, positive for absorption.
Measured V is 0.6 Ang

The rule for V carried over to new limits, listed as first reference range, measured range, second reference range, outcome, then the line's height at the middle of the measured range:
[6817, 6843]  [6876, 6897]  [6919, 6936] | 0.75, 4.99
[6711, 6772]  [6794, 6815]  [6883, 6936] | -0.59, 4.95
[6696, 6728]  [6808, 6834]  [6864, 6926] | -0.45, 4.94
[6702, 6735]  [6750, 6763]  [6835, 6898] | -0.42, 4.97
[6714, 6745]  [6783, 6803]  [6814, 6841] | -0.15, 5.05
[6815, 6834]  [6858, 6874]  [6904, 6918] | -0.72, 4.86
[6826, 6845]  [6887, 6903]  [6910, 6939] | 0.44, 4.91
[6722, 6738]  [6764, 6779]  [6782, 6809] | 0.18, 5.03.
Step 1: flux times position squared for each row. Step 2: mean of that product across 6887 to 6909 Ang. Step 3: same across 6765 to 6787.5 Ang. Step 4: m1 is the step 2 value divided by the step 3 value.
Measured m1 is 0.99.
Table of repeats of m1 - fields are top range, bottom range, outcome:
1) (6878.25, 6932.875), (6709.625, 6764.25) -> 0.99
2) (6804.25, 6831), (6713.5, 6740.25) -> 1.03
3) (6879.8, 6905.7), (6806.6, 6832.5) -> 0.97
